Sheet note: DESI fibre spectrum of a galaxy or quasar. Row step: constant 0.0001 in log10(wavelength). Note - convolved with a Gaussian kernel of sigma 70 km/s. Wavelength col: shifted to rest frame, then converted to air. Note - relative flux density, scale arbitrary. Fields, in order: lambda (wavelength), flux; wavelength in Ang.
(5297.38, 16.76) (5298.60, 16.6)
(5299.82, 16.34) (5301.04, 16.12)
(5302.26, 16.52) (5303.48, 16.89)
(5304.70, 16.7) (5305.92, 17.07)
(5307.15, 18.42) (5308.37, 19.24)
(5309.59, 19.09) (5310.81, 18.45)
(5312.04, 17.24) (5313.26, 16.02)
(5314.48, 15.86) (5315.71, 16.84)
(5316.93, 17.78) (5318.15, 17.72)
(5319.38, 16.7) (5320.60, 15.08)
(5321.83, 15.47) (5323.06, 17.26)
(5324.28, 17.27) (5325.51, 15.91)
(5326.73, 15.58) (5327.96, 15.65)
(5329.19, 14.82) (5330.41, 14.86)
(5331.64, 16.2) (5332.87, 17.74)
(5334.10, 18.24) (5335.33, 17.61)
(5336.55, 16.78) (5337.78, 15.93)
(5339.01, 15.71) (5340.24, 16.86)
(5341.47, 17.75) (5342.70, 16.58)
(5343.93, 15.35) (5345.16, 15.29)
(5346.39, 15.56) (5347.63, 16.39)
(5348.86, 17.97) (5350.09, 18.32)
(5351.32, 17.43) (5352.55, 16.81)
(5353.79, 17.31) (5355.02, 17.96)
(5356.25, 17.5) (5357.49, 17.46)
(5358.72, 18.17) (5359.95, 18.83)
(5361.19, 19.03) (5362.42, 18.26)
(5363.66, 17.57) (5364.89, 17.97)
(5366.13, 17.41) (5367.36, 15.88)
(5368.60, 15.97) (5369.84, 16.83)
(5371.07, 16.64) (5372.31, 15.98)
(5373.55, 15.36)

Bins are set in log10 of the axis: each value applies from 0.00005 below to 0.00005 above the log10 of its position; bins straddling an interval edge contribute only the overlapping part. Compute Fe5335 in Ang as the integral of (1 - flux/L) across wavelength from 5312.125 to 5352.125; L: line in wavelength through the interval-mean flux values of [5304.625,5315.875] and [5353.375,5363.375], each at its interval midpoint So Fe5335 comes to 2.8 Ang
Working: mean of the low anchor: 17.5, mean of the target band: 16.5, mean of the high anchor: 18.1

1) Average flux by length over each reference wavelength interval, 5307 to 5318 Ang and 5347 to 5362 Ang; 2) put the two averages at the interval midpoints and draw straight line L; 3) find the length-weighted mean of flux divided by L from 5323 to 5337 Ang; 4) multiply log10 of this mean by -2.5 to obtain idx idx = 0.08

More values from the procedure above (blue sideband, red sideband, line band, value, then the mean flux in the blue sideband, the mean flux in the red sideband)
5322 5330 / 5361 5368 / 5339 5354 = 0.01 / 16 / 17.6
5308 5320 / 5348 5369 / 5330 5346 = 0.07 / 17.5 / 17.6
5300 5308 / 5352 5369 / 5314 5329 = 0.05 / 17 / 17.6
